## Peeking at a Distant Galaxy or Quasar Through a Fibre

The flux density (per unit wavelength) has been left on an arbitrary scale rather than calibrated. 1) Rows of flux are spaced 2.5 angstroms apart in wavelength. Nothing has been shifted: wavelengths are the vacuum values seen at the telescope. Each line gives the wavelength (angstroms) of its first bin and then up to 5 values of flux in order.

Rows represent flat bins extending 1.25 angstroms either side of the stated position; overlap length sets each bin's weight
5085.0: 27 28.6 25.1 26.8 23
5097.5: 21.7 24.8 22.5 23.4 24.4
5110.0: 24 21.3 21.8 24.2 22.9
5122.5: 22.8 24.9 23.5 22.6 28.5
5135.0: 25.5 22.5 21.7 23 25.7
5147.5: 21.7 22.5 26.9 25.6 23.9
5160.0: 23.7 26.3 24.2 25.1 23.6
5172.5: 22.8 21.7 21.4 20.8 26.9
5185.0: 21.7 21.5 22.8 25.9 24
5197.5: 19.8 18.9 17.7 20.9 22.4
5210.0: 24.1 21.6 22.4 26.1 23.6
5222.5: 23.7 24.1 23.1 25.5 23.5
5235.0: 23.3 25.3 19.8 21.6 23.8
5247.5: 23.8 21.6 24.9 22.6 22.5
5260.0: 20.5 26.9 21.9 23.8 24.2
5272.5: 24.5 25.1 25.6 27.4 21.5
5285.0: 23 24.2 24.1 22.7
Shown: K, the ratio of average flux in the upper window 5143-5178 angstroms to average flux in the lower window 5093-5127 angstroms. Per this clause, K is 1.03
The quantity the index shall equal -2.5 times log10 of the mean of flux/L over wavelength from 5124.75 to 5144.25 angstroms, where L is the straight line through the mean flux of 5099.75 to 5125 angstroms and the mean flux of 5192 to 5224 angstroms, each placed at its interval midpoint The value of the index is -0.05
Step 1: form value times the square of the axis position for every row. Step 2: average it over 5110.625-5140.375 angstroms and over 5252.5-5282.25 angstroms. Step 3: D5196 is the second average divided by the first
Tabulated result 1.08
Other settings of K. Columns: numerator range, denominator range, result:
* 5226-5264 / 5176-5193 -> 1.02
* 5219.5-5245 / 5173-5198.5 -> 1.03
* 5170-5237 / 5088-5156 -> 0.95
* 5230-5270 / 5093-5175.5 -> 0.97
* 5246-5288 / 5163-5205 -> 1.06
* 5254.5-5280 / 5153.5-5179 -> 1.01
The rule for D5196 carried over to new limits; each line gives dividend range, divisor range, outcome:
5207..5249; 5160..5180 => 1.02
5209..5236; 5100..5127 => 1.06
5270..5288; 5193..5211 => 1.18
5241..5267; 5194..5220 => 1.07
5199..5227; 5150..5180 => 0.95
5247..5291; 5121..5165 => 1.03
